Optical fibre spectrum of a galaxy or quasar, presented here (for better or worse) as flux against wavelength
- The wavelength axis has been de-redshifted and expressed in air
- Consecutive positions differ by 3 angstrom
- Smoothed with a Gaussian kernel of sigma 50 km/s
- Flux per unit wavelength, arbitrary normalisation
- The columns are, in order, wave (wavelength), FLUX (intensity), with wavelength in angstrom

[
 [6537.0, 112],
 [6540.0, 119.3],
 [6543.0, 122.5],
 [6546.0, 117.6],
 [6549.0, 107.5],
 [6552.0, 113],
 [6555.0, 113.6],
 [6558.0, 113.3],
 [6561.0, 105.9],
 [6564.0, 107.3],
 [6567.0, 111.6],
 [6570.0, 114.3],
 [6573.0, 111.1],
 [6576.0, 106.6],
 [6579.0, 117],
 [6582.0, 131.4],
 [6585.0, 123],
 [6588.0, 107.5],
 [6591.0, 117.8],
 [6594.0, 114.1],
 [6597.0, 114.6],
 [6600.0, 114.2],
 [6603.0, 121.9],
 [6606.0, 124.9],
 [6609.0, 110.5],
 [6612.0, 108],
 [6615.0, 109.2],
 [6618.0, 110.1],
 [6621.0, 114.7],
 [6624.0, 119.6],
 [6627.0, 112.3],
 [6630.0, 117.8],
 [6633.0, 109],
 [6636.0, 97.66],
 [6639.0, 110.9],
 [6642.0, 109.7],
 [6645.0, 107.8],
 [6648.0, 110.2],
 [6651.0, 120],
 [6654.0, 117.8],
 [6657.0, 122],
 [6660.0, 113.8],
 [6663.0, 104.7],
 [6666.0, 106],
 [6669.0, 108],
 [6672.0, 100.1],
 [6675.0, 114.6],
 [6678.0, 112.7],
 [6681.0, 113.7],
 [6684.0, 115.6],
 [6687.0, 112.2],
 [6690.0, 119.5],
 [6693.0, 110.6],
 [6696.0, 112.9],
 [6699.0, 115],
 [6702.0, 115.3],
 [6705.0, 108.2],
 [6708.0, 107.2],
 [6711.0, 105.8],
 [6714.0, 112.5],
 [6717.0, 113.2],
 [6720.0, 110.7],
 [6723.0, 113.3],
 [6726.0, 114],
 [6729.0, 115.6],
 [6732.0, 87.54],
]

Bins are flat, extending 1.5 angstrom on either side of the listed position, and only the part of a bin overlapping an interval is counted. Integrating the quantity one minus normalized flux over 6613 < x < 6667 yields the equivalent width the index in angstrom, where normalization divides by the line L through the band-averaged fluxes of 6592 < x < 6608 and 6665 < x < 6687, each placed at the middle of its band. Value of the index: 0.9 angstrom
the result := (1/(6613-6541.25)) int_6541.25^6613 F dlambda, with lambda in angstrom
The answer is 115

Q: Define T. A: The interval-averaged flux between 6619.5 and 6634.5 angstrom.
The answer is 115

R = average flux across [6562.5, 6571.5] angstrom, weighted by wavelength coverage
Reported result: 111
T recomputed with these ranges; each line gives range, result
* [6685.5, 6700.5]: 114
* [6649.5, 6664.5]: 116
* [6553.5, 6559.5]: 113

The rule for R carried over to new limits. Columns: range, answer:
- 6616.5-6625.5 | 115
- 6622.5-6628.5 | 116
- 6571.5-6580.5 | 112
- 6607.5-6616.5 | 109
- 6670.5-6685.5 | 111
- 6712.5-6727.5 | 113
